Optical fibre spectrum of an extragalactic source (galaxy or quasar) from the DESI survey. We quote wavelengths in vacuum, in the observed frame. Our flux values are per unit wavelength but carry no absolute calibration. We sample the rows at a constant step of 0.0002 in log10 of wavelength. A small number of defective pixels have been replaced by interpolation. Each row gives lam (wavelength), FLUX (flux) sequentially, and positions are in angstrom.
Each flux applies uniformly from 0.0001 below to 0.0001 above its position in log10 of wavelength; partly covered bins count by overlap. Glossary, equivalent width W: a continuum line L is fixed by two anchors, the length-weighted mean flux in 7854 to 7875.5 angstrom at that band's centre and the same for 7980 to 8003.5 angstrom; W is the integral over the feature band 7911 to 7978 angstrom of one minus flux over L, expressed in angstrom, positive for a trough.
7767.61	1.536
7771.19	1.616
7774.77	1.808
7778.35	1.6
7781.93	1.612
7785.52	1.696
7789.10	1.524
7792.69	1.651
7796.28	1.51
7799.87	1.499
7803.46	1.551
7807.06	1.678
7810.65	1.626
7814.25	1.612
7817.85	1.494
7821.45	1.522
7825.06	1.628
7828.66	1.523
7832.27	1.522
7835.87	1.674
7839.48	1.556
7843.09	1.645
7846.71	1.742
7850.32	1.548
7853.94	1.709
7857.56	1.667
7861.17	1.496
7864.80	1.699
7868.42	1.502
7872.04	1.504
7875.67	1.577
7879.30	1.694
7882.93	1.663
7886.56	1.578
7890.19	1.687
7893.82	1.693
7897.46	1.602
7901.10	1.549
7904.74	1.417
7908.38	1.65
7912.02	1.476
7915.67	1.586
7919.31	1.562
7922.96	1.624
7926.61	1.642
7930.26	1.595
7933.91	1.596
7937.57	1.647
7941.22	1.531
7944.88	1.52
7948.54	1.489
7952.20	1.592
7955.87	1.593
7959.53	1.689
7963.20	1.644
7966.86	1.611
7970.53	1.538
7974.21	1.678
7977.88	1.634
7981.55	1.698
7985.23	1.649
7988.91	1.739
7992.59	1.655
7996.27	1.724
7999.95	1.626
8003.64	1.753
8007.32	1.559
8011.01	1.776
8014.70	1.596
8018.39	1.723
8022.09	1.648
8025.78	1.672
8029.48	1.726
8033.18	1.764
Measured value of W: 2.29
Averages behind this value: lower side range 1.58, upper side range 1.69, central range 1.59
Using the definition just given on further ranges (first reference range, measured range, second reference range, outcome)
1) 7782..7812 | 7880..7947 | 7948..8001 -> 1.4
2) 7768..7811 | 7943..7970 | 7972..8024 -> 1.2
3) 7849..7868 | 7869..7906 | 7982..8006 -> 0.8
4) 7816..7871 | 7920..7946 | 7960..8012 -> 0.7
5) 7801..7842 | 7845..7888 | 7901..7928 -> -1.2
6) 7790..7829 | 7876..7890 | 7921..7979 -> -0.5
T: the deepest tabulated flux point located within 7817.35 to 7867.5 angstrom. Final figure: 1.494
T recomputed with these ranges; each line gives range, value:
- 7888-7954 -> 1.417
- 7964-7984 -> 1.538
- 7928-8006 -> 1.489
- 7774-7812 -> 1.499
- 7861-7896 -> 1.496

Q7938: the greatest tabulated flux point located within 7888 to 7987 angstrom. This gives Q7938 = 1.698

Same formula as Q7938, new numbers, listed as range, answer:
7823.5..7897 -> 1.742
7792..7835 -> 1.678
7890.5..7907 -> 1.693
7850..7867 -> 1.709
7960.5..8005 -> 1.753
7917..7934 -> 1.642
